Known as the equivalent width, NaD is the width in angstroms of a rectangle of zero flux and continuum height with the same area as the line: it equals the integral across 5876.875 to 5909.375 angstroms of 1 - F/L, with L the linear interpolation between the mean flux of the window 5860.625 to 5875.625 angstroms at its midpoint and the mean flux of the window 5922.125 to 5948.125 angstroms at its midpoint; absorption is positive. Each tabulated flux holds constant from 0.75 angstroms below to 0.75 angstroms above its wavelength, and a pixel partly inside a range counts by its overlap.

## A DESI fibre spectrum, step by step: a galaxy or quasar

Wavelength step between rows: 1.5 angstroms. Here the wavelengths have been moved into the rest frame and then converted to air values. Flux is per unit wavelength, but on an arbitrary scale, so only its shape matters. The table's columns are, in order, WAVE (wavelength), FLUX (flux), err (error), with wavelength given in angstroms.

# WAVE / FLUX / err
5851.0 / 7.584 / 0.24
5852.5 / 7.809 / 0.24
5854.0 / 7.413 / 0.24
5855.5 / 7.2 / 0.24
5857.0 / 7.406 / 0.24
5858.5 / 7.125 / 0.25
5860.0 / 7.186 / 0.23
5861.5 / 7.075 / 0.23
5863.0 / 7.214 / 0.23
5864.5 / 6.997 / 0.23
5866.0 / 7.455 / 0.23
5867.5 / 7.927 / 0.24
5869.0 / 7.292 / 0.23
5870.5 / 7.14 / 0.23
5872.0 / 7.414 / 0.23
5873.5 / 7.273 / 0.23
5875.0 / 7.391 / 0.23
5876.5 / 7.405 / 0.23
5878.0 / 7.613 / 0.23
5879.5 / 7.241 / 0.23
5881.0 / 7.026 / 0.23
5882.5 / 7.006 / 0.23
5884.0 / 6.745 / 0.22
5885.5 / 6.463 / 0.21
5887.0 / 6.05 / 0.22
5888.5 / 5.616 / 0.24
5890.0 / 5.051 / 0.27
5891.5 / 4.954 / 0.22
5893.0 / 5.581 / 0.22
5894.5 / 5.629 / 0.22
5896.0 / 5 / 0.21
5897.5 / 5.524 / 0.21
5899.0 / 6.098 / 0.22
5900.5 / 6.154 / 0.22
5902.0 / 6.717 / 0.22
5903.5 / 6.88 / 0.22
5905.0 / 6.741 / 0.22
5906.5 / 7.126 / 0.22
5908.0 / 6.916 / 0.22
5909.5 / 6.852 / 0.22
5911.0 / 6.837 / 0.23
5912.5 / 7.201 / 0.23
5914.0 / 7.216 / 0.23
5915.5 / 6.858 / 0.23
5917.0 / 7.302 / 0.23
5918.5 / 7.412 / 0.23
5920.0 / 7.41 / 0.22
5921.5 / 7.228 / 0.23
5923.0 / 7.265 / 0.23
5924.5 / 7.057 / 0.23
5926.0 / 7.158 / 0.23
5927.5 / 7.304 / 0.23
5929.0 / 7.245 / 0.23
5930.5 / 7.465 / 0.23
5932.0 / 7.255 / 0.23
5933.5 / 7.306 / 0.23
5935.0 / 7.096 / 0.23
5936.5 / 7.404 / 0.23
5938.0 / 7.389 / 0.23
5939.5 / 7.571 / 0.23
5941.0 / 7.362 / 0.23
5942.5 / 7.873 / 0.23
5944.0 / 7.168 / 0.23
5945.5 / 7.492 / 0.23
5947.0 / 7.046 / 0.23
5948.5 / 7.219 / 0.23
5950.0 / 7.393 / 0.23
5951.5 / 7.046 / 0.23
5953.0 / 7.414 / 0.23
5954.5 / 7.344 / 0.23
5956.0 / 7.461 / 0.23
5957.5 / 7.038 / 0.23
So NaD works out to 4.4 angstroms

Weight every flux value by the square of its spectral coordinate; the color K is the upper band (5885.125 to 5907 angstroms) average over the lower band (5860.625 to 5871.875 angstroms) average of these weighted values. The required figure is 0.82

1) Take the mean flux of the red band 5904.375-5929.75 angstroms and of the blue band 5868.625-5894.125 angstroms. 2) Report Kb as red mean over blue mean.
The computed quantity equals 1.07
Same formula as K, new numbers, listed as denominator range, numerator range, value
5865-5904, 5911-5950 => 1.13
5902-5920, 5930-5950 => 1.06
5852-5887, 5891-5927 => 0.93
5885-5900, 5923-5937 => 1.31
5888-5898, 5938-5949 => 1.41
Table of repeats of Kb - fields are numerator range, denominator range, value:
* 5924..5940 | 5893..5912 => 1.15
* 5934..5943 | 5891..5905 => 1.26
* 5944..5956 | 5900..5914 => 1.06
